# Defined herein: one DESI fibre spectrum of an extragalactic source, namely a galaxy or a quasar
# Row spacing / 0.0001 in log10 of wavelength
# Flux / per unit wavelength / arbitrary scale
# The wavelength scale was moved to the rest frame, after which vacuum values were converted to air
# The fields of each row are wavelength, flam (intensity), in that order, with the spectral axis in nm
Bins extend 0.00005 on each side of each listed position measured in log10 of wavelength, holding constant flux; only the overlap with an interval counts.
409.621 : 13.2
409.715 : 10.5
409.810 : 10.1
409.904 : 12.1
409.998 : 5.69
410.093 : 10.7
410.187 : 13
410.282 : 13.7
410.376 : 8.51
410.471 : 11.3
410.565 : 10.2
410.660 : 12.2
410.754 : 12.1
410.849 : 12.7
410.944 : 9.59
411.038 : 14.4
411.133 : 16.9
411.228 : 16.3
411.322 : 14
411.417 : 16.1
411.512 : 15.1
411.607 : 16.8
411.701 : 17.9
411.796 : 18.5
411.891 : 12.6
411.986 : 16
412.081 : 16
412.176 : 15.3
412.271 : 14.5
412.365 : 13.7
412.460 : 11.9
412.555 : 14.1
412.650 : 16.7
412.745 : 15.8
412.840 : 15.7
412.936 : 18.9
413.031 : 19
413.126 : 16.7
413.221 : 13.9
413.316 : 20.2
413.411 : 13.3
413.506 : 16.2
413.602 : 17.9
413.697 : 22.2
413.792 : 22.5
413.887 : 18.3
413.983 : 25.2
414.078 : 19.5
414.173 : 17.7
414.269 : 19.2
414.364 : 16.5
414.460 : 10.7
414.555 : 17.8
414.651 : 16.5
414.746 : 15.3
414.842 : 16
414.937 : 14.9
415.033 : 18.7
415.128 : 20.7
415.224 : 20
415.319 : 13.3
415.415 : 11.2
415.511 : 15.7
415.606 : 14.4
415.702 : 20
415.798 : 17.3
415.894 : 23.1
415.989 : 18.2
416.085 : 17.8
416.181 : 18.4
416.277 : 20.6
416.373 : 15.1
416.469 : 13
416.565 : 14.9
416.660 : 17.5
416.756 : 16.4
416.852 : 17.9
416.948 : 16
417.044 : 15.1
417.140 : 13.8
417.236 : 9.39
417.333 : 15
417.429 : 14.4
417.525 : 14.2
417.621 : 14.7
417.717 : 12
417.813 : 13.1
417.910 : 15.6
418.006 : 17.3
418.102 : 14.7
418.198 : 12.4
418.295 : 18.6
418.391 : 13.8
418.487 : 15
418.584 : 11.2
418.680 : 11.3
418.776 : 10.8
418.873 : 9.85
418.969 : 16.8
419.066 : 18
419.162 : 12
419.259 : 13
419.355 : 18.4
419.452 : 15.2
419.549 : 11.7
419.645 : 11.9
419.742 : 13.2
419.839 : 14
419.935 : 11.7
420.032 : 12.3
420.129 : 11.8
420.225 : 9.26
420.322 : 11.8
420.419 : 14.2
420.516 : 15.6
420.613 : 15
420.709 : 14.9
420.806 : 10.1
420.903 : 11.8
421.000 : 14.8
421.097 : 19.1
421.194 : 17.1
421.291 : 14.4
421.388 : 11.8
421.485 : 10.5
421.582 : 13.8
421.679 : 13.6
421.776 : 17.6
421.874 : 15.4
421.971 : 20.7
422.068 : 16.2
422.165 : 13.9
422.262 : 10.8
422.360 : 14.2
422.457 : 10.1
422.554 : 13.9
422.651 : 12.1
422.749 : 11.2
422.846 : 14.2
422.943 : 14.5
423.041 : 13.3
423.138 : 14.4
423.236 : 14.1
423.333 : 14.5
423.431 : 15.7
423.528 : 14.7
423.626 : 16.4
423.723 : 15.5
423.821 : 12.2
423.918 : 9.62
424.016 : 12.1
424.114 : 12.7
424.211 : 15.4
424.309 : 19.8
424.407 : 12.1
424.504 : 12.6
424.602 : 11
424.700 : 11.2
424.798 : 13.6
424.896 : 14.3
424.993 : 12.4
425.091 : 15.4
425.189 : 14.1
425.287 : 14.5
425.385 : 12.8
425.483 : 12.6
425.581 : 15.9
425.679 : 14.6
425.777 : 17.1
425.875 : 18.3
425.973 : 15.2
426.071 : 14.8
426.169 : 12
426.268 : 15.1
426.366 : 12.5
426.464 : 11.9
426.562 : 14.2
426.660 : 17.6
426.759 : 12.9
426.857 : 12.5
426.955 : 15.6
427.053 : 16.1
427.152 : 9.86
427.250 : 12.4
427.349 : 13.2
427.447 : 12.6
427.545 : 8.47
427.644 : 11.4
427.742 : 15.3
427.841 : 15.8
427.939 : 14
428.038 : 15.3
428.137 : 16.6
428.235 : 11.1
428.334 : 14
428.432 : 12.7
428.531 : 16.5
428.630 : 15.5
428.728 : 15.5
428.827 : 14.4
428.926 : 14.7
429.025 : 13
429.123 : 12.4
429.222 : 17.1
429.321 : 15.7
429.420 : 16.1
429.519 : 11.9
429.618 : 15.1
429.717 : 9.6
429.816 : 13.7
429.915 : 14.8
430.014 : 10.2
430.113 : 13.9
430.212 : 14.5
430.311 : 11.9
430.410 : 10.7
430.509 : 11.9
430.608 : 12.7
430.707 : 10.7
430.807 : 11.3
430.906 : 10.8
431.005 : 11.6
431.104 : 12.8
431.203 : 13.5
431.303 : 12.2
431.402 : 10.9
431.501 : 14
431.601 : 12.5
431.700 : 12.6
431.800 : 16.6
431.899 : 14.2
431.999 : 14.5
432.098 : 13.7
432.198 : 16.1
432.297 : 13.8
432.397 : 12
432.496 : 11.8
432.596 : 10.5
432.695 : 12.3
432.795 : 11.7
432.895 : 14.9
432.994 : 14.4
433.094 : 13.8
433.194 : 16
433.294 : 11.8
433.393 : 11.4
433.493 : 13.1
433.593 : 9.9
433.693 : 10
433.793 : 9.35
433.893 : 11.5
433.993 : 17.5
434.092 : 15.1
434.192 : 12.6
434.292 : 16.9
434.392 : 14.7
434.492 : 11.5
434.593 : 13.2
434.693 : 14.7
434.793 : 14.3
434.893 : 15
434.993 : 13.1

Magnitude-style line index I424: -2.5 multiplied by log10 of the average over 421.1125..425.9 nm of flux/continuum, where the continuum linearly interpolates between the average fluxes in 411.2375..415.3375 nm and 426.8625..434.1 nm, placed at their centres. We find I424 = 0.04 mag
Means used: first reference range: 16.8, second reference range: 13.2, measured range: 14.1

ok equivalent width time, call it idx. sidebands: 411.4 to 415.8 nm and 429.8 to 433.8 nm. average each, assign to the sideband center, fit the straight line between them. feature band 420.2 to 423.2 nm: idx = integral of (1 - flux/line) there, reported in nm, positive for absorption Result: 0.20 nm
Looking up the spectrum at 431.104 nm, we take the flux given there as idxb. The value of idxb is 12.8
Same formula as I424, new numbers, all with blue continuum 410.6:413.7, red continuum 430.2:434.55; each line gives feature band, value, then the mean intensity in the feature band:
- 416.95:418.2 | 0.048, 14.1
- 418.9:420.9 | 0.077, 13.5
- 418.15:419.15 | 0.068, 13.7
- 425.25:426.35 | -0.080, 14.7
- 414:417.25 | -0.117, 16.7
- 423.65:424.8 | 0.055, 13.2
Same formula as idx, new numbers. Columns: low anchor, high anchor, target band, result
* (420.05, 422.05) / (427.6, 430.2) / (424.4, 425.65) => 0.07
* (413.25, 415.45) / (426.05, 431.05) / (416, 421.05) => 0.67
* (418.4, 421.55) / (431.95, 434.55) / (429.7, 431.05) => 0.11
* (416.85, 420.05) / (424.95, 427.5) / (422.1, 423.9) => 0.05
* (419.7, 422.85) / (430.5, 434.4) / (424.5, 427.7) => -0.06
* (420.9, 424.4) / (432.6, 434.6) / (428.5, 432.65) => 0.03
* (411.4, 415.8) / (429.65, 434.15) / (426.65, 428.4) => 0.02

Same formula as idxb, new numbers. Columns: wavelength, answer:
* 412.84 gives 15.7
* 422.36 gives 14.2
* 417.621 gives 14.7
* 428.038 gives 15.3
